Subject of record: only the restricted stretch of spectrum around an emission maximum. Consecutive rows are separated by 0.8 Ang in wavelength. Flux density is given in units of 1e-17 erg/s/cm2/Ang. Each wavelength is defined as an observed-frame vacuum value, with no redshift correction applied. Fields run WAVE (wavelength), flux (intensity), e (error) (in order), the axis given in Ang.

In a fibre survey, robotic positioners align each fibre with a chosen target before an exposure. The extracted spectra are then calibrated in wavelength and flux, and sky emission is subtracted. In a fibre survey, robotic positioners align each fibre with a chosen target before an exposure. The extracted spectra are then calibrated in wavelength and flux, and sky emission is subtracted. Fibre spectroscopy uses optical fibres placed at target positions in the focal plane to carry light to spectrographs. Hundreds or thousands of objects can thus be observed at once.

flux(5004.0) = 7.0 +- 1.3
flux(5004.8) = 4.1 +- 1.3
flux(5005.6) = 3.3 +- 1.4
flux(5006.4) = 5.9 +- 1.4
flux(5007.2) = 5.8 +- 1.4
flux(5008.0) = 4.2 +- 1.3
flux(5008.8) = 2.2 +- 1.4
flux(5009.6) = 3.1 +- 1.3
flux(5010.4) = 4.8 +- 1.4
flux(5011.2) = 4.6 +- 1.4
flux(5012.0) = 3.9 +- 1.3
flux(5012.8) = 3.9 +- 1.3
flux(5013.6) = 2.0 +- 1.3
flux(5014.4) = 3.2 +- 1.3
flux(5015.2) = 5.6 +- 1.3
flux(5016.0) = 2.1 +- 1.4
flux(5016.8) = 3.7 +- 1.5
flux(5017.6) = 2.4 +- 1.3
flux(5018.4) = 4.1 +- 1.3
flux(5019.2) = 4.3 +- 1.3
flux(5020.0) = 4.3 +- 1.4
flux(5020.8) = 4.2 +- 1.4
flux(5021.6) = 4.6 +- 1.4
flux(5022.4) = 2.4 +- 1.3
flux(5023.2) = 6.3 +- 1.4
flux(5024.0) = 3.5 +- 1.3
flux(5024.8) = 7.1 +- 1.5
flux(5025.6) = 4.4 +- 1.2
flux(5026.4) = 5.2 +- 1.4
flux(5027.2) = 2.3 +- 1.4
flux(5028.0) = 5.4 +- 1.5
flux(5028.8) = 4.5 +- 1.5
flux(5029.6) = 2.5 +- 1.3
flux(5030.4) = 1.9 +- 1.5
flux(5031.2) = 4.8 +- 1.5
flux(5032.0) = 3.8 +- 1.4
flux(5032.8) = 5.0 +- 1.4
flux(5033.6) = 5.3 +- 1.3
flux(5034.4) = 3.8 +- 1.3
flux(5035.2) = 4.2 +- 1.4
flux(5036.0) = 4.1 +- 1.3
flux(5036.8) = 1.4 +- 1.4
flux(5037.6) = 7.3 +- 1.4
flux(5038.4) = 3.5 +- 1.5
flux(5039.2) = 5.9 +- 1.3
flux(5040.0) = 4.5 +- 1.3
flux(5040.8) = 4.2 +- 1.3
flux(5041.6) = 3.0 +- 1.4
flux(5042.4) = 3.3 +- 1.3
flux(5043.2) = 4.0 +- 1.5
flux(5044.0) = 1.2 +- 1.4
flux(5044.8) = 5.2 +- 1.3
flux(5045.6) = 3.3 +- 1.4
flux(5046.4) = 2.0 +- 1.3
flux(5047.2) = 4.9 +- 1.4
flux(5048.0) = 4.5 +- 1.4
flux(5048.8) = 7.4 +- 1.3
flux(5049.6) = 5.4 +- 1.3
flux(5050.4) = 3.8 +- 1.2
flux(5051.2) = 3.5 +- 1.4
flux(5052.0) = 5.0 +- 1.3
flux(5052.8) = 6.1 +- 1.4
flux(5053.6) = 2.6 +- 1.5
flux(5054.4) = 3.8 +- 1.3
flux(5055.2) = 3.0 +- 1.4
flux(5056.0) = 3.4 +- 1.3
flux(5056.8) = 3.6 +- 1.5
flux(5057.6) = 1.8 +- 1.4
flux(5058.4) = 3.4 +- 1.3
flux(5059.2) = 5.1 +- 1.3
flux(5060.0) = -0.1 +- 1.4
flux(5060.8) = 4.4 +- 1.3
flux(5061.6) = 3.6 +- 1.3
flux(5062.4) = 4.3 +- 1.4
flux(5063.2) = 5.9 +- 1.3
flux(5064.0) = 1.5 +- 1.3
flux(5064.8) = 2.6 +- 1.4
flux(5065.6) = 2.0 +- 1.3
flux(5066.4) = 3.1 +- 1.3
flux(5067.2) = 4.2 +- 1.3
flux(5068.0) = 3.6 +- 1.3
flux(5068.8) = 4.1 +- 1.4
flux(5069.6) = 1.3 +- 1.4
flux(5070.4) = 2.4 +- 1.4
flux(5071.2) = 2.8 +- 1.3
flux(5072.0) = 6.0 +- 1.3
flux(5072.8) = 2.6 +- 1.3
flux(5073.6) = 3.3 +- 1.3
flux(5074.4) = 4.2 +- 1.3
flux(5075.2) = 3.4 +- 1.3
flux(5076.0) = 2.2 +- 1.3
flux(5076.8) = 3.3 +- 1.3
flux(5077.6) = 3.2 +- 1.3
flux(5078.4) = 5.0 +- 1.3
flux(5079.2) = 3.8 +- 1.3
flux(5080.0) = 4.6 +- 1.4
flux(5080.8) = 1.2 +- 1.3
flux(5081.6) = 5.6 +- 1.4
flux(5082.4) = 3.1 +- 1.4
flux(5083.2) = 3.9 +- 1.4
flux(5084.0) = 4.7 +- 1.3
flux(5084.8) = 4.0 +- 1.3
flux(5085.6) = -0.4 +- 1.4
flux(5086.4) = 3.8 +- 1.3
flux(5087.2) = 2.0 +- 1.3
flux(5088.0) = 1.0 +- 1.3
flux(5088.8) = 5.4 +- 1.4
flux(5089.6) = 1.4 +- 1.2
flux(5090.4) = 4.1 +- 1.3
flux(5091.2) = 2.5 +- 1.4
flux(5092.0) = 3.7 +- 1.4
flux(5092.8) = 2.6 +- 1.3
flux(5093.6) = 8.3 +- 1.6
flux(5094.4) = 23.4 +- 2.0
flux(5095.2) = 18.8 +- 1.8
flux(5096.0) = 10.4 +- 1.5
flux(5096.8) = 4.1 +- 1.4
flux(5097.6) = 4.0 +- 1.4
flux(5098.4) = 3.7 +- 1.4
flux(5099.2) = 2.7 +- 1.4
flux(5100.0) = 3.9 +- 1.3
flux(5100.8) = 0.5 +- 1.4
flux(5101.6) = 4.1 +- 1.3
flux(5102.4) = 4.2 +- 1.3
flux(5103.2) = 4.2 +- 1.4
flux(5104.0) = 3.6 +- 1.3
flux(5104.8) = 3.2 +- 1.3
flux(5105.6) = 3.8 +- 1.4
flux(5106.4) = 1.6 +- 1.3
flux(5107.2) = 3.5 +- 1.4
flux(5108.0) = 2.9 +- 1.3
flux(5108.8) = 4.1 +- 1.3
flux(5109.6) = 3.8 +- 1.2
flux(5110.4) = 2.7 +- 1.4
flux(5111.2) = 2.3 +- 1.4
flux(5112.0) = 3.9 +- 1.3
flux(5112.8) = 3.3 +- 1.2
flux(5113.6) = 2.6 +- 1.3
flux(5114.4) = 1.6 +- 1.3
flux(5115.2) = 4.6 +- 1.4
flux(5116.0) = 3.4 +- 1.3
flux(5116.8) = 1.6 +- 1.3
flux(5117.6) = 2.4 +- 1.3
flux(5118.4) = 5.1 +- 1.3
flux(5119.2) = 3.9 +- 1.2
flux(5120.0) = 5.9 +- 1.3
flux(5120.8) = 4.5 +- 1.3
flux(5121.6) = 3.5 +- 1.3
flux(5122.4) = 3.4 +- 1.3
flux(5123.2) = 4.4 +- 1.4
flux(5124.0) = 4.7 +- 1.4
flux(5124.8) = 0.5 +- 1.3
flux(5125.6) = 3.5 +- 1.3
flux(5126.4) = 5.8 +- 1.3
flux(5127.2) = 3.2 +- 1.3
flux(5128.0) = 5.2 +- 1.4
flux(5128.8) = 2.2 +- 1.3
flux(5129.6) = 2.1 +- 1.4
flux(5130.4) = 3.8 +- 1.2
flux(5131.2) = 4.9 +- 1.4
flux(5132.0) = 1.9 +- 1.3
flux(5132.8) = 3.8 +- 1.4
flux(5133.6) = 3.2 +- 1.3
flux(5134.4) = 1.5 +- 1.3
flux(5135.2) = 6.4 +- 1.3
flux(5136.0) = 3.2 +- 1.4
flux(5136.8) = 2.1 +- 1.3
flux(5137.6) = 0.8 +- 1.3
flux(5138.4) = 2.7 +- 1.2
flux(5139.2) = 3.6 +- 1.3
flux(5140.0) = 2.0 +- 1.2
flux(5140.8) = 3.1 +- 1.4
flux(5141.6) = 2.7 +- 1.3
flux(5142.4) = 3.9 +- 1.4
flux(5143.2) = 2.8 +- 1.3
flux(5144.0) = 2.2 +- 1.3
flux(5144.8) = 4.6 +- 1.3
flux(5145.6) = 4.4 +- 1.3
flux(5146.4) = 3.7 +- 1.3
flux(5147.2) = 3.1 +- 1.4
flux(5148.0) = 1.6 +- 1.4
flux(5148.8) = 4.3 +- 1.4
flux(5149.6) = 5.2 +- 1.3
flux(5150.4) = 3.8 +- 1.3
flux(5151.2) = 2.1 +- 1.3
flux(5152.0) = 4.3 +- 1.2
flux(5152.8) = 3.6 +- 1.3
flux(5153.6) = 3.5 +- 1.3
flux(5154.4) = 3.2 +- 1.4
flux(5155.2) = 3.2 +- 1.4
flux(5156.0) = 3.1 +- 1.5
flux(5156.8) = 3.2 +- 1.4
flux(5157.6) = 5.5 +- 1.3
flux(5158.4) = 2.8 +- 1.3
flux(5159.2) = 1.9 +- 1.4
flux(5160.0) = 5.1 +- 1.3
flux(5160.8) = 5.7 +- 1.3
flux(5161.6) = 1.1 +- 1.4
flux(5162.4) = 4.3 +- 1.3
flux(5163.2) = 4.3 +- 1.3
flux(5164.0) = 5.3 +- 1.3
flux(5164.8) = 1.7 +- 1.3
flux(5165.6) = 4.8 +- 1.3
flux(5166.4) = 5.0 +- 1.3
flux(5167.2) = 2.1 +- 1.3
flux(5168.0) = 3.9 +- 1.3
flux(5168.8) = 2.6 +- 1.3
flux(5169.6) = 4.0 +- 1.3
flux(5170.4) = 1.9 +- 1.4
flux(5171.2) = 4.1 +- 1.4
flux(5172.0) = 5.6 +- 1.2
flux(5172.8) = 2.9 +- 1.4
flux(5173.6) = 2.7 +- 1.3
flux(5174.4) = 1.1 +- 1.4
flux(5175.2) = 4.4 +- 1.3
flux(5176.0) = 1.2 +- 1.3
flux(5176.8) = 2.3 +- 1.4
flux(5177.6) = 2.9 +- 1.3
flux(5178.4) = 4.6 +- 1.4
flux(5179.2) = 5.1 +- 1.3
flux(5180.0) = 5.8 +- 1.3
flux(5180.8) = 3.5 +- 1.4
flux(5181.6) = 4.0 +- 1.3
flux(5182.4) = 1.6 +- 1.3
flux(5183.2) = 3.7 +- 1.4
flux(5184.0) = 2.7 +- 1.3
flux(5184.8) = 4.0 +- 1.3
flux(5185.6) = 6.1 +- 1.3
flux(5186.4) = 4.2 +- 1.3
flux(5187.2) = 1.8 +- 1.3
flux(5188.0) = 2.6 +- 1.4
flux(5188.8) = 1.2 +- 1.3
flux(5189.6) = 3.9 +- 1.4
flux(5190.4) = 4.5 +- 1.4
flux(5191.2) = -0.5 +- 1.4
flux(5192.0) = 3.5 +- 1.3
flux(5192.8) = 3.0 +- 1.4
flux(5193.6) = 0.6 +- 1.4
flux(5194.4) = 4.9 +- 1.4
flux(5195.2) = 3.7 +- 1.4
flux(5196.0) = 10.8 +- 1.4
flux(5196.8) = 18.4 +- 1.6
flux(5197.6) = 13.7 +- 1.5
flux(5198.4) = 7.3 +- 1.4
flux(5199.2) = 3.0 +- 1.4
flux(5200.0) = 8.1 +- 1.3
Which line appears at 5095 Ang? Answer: H-beta 4861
